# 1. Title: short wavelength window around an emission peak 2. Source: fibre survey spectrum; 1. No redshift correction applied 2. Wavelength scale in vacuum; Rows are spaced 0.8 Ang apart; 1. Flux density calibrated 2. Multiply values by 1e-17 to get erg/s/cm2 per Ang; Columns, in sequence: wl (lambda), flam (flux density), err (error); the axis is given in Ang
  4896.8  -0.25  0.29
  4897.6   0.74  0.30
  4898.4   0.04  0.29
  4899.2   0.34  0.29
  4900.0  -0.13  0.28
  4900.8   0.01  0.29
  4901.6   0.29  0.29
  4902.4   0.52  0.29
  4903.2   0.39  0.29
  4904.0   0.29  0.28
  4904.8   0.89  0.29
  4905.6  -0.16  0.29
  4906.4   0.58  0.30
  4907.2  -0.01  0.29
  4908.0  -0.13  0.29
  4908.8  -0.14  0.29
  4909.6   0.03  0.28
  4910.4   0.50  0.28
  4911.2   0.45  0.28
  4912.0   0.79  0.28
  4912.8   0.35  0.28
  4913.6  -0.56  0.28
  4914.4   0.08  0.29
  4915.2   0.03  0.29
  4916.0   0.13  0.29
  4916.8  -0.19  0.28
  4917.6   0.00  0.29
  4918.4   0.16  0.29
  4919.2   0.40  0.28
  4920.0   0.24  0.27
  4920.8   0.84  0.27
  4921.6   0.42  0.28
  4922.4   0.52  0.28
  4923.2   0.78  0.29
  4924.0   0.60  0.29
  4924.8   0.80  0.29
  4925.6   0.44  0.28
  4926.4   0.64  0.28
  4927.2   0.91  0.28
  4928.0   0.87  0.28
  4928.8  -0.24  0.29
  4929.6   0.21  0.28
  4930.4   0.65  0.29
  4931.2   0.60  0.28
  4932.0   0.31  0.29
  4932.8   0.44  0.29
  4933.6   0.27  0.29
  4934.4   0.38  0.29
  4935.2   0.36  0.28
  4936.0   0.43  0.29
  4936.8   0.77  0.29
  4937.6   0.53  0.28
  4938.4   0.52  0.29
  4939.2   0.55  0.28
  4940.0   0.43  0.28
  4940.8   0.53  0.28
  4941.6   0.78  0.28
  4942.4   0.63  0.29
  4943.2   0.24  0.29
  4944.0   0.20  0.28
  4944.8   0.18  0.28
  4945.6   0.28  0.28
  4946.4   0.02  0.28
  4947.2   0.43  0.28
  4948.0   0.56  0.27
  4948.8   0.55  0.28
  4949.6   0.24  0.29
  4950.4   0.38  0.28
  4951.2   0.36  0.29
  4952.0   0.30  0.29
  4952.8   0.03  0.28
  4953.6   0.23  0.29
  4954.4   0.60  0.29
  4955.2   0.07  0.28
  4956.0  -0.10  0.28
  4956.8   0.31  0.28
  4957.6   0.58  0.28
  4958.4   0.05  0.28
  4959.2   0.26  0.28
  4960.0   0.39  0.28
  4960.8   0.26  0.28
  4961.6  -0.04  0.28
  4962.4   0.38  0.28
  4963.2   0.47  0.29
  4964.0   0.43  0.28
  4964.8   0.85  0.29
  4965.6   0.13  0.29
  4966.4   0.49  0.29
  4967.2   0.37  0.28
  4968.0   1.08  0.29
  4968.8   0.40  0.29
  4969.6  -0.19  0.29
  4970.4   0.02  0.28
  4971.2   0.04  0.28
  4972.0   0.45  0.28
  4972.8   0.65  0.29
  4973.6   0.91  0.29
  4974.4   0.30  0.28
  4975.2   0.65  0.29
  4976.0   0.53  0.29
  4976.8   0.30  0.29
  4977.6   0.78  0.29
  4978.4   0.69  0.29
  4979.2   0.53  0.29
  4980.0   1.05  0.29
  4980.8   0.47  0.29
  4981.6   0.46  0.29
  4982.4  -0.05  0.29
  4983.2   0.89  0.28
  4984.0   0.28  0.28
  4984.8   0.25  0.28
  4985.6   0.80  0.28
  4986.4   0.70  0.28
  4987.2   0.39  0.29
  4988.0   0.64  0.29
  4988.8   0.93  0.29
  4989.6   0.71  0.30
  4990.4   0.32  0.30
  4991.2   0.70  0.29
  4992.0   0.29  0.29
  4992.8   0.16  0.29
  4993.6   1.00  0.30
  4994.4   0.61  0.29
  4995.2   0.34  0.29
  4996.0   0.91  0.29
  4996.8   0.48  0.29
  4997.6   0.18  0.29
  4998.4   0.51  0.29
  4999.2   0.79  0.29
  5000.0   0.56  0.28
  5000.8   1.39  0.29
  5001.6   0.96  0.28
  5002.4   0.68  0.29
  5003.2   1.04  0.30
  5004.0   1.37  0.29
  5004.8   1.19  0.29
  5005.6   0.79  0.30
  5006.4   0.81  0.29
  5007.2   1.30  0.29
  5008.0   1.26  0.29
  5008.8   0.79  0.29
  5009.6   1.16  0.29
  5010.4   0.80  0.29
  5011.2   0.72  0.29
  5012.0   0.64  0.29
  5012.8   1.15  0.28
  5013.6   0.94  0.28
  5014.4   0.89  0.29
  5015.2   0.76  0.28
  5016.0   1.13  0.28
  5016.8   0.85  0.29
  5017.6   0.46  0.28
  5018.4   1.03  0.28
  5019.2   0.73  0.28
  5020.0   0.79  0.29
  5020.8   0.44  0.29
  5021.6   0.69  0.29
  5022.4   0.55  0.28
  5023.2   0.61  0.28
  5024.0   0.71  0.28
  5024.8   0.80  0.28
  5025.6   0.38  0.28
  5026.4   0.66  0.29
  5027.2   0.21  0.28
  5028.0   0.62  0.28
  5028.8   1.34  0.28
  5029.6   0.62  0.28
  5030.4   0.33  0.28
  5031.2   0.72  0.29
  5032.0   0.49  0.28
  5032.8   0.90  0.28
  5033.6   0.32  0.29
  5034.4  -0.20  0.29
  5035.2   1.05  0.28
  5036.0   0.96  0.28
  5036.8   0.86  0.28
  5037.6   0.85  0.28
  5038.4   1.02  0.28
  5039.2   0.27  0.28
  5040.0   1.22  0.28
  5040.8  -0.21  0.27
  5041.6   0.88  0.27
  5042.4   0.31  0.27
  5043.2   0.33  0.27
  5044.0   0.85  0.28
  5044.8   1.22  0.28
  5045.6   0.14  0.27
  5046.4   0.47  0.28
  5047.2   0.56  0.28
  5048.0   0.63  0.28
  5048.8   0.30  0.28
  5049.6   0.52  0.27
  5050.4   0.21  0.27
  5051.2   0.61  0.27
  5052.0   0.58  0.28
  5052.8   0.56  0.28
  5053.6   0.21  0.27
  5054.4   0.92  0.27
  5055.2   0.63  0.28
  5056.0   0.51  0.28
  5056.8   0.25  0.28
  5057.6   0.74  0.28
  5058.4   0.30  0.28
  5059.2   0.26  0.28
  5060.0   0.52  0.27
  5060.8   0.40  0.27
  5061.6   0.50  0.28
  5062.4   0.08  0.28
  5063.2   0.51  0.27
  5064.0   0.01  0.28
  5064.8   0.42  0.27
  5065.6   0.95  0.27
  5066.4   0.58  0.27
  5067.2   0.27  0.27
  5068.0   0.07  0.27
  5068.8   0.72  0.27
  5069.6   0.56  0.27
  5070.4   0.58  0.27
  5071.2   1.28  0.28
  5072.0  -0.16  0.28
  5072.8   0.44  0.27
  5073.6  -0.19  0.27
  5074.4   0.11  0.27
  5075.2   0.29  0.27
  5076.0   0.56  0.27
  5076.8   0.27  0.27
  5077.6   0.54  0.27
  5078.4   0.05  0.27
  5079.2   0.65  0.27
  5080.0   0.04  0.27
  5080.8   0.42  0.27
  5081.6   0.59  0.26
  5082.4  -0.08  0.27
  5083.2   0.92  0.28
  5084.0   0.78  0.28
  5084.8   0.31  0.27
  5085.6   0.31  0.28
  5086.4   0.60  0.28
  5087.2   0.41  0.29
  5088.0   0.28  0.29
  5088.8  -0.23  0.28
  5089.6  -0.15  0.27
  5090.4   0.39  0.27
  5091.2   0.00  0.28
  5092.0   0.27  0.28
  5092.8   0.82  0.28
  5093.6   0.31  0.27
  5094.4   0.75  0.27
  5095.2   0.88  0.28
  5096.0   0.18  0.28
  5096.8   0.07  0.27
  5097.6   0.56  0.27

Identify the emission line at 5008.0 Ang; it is C IV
